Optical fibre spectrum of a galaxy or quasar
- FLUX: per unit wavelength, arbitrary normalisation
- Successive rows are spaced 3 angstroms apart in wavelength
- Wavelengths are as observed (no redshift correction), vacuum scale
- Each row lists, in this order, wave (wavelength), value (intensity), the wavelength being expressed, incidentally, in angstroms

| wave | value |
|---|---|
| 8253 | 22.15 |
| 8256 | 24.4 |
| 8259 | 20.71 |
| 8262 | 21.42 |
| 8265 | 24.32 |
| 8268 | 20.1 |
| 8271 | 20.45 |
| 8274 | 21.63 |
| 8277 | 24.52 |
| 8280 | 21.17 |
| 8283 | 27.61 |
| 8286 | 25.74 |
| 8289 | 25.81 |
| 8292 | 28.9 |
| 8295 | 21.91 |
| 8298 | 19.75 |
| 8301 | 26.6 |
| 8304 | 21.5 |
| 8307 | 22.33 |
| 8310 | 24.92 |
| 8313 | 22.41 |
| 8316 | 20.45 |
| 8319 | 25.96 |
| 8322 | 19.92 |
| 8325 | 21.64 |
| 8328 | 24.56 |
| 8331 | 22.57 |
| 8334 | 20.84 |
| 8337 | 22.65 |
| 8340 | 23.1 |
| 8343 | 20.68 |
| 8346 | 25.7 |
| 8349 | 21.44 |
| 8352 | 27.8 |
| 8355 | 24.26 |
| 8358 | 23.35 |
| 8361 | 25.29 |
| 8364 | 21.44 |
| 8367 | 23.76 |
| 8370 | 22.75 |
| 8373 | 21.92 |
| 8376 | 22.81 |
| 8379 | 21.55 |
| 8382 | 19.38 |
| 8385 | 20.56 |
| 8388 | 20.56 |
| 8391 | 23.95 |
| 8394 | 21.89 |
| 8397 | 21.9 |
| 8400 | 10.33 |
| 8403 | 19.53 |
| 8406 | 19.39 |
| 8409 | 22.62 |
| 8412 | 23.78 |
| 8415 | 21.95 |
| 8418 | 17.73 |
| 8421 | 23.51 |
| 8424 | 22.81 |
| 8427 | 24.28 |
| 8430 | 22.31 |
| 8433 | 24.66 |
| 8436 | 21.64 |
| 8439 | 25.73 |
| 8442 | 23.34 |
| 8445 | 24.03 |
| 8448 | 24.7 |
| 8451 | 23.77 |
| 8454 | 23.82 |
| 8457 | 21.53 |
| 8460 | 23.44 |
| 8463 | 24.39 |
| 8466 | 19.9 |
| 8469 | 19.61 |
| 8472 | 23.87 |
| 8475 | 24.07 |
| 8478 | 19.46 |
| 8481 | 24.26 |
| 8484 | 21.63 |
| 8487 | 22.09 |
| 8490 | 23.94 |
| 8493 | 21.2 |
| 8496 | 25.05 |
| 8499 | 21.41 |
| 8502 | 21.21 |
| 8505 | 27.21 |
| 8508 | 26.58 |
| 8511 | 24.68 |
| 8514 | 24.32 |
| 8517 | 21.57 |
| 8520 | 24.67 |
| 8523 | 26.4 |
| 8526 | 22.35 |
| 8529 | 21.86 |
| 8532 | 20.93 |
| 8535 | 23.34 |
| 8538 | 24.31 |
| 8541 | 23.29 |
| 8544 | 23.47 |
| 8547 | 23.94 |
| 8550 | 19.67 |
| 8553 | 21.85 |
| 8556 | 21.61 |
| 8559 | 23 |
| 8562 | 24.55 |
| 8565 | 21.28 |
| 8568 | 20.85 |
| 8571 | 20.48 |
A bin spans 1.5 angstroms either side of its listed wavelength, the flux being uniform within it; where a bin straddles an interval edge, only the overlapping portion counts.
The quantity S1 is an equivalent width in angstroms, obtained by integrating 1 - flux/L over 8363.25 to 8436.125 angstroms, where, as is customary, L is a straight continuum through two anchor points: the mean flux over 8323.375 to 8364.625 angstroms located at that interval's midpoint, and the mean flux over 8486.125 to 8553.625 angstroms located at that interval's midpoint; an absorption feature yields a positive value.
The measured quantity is 5.6 angstroms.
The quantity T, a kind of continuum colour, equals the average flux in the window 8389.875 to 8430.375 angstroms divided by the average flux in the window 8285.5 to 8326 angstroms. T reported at 0.90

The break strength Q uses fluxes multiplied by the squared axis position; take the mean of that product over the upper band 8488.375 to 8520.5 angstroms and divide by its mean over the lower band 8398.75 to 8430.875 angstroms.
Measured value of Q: 1.2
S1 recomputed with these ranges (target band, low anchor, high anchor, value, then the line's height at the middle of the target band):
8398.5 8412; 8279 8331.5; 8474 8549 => 2.78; 23.4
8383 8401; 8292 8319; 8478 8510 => 2.36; 23.2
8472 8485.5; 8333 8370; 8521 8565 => 0.30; 23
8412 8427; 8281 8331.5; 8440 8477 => 0.77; 23.2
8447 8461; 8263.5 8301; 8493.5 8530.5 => 0.23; 23.8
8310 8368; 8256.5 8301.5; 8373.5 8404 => -3.82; 21.7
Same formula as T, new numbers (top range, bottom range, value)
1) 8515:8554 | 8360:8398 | 1.04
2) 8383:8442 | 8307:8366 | 0.93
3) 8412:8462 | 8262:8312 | 0.98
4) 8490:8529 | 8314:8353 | 1.04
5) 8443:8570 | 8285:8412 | 1.02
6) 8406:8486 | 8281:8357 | 0.97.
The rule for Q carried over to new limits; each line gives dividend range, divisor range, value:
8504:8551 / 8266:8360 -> 1.07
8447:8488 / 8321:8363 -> 1.01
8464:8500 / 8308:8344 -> 1.03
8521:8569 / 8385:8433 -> 1.11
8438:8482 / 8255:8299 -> 1.03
